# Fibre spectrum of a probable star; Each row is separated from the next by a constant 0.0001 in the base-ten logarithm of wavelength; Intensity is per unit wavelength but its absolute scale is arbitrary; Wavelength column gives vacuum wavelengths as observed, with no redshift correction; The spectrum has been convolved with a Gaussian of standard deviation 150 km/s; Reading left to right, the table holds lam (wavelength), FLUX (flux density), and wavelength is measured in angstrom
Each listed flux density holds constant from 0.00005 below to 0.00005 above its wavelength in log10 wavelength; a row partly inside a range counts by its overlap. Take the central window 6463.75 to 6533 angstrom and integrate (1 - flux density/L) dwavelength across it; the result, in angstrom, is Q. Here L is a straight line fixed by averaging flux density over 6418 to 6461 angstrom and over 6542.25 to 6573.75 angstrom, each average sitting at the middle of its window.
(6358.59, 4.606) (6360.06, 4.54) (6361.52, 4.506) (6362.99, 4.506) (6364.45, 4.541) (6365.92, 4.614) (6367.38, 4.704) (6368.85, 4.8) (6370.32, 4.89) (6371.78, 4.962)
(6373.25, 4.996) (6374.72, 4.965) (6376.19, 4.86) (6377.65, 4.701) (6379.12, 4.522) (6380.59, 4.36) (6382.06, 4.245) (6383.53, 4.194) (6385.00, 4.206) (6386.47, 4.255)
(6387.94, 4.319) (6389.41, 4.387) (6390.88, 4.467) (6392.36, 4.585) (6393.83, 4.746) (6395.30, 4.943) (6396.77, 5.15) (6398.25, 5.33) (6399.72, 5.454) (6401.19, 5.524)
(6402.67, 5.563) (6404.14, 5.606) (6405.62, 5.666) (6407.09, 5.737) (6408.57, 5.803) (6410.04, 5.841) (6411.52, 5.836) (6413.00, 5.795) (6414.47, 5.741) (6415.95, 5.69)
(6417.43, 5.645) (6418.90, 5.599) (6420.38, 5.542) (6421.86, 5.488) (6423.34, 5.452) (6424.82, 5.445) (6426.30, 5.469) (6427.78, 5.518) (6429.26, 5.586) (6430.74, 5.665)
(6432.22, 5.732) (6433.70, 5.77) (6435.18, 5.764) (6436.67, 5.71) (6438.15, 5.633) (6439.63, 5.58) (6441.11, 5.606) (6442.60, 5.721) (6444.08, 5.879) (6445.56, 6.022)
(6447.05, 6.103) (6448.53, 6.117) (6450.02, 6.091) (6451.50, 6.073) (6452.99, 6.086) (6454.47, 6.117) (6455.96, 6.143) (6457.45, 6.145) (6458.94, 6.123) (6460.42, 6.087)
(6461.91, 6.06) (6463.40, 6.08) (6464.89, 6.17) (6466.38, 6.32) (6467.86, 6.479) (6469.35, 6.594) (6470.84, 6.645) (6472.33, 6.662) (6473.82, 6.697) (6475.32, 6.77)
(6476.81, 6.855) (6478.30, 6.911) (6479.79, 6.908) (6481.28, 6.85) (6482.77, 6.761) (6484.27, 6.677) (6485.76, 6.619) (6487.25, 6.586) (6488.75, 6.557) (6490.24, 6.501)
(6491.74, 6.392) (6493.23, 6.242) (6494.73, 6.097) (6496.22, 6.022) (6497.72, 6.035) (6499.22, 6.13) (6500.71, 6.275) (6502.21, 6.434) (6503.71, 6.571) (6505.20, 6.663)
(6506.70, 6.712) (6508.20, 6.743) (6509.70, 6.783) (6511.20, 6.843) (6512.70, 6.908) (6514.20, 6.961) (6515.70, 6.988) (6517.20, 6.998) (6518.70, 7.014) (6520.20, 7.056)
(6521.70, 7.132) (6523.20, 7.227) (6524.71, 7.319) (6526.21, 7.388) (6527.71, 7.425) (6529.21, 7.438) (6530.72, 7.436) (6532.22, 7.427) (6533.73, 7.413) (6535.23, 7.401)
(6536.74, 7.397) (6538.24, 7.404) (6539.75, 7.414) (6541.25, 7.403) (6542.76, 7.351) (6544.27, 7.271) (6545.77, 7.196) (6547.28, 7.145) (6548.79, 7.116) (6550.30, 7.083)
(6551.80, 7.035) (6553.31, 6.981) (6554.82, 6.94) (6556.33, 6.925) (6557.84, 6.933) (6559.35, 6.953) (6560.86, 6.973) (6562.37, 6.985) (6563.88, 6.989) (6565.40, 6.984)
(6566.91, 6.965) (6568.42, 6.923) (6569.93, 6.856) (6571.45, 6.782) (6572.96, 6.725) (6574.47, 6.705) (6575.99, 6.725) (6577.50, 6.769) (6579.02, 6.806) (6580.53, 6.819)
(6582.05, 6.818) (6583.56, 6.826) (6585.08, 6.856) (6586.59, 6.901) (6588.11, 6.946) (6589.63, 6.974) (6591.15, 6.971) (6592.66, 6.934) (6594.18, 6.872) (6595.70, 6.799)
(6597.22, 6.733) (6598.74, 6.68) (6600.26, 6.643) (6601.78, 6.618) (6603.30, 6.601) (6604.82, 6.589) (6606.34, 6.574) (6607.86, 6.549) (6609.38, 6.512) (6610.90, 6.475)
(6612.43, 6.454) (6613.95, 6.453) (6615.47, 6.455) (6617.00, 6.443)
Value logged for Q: -3.7 angstrom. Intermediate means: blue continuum 5.8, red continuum 7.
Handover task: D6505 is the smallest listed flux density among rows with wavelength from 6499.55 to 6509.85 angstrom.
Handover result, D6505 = 6.275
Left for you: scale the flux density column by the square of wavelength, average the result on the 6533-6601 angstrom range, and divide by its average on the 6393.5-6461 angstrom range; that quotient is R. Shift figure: 1.28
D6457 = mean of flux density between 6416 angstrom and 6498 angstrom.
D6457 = 6.11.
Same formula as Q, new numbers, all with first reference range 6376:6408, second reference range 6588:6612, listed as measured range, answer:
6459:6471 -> -1.7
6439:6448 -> -0.9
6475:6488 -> -2.6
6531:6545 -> -2.8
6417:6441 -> -1.9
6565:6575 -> -0.6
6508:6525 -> -2.9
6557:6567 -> -0.9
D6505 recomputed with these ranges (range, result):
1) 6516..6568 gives 6.925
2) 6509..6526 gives 6.783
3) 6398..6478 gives 5.33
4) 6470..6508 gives 6.022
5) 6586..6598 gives 6.733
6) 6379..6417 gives 4.194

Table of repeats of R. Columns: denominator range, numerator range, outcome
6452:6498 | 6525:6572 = 1.14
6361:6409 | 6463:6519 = 1.40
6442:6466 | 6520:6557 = 1.23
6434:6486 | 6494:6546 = 1.14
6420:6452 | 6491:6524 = 1.19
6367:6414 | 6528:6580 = 1.49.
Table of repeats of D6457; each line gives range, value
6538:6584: 6.99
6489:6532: 6.78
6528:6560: 7.23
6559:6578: 6.87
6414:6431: 5.56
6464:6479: 6.6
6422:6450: 5.71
